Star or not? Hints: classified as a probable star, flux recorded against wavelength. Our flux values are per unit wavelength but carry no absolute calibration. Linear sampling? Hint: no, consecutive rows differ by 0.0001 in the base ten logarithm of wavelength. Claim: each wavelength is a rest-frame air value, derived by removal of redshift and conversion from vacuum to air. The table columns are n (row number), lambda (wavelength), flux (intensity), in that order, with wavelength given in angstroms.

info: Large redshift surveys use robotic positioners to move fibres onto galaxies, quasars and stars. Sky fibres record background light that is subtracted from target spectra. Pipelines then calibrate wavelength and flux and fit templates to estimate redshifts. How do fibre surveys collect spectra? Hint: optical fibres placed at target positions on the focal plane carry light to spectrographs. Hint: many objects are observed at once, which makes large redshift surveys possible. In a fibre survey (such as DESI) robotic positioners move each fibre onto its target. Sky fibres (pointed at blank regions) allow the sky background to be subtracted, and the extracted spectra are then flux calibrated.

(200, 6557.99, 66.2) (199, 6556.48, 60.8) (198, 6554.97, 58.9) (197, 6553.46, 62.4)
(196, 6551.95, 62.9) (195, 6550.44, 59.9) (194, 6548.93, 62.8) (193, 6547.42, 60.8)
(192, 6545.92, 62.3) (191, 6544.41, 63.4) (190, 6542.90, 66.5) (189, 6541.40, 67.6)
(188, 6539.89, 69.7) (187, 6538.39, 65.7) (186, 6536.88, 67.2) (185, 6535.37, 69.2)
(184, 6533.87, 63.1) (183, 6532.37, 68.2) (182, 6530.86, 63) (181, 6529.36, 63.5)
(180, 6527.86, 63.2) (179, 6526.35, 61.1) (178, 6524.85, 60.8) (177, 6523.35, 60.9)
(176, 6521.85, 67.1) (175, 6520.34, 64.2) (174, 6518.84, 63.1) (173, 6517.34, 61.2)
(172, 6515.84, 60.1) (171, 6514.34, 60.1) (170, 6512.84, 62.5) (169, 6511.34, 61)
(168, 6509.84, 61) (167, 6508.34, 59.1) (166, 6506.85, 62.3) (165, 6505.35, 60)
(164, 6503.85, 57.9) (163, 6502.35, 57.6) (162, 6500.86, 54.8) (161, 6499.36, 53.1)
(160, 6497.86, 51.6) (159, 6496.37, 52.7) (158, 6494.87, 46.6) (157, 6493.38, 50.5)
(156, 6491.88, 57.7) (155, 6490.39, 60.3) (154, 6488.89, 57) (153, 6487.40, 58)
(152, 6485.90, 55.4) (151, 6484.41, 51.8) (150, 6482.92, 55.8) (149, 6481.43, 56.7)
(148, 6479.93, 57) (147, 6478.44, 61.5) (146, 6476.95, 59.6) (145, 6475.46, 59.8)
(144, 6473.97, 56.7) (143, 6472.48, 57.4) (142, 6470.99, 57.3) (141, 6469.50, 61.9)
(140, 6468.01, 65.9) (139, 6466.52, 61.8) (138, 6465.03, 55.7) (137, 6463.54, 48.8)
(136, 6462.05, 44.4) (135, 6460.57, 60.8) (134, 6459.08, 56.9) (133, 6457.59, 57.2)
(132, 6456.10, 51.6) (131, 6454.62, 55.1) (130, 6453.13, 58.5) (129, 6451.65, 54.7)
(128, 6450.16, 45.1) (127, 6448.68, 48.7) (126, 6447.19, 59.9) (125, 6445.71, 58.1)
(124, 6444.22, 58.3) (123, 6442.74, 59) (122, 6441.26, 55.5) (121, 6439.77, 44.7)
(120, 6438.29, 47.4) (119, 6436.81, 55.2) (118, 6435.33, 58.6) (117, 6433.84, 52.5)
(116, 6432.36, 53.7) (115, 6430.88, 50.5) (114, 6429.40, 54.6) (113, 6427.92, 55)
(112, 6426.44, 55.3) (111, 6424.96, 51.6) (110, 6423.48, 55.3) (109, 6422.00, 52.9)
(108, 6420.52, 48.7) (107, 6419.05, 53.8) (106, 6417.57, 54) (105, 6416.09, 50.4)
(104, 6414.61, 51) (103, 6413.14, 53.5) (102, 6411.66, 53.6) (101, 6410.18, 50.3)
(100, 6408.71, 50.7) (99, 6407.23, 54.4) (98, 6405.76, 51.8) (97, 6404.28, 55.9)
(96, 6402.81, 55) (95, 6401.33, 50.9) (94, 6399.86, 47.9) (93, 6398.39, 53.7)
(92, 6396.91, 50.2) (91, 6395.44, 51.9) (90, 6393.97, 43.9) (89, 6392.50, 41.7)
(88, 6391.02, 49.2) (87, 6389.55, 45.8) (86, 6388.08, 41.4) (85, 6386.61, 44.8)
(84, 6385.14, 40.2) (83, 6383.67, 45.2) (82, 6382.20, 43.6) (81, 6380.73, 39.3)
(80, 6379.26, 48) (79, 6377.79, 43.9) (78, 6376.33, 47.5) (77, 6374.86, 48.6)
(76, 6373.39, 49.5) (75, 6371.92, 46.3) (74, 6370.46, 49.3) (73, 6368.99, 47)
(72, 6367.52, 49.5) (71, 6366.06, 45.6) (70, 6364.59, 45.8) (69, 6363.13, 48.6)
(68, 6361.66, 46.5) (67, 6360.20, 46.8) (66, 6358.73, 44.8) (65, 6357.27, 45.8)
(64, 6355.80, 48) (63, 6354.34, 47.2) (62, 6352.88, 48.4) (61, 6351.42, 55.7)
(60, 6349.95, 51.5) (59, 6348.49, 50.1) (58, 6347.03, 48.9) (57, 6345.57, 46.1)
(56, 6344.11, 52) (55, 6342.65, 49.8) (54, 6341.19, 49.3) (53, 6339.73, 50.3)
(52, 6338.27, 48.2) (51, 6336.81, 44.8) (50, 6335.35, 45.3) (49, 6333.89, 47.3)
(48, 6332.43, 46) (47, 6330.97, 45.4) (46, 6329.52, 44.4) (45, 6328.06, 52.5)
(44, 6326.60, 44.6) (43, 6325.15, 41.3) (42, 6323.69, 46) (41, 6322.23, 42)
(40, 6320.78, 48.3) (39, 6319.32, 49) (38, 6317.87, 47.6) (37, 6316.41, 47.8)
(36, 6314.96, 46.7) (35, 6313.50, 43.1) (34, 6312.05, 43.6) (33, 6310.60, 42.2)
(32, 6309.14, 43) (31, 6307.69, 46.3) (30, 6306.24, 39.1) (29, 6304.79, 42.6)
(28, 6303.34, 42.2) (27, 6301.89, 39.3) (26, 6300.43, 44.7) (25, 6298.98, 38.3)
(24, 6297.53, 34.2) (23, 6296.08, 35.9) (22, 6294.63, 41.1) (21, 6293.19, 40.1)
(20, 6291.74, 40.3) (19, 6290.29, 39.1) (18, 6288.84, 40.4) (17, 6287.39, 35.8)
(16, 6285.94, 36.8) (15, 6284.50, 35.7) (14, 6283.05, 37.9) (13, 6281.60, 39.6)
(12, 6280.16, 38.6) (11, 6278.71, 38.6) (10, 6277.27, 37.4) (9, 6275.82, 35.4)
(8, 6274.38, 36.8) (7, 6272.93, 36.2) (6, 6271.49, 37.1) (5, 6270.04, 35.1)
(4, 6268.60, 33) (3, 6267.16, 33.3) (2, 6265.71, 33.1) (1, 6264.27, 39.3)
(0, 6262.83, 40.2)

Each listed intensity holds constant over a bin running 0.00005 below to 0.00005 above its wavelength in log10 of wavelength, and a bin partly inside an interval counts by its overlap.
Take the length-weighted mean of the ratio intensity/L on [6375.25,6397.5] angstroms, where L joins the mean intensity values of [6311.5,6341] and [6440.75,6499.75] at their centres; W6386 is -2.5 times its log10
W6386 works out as 0.12 mag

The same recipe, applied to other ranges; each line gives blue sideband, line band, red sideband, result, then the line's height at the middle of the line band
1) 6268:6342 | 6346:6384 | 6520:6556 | 0.003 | 47.6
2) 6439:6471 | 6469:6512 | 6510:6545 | 0.049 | 59.6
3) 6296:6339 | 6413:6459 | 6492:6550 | 0.009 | 54.1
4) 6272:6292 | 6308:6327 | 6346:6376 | -0.066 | 42.4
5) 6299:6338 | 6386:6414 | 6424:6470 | 0.026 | 51.1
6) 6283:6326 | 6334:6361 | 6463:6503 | -0.074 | 45.3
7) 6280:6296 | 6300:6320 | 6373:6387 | -0.102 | 40.1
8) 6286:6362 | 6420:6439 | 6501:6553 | 0.020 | 54.2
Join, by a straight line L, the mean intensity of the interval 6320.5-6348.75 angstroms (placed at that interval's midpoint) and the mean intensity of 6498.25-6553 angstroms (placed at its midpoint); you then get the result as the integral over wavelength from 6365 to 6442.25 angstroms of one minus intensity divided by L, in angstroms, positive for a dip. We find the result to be 4.1 angstroms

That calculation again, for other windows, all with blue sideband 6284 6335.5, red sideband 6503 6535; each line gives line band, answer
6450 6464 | 0.66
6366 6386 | 1.18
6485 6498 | 1.10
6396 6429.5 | -0.20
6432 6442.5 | 0.34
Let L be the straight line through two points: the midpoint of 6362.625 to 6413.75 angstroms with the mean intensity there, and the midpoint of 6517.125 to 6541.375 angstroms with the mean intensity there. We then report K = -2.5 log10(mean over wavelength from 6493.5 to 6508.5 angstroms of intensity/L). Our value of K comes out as 0.11 mag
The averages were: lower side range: 48.1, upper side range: 64.6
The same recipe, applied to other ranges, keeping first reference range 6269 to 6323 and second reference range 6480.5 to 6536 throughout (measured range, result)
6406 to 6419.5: -0.03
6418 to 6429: -0.03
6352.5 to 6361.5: -0.02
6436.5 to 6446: -0.01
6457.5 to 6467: 0.01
